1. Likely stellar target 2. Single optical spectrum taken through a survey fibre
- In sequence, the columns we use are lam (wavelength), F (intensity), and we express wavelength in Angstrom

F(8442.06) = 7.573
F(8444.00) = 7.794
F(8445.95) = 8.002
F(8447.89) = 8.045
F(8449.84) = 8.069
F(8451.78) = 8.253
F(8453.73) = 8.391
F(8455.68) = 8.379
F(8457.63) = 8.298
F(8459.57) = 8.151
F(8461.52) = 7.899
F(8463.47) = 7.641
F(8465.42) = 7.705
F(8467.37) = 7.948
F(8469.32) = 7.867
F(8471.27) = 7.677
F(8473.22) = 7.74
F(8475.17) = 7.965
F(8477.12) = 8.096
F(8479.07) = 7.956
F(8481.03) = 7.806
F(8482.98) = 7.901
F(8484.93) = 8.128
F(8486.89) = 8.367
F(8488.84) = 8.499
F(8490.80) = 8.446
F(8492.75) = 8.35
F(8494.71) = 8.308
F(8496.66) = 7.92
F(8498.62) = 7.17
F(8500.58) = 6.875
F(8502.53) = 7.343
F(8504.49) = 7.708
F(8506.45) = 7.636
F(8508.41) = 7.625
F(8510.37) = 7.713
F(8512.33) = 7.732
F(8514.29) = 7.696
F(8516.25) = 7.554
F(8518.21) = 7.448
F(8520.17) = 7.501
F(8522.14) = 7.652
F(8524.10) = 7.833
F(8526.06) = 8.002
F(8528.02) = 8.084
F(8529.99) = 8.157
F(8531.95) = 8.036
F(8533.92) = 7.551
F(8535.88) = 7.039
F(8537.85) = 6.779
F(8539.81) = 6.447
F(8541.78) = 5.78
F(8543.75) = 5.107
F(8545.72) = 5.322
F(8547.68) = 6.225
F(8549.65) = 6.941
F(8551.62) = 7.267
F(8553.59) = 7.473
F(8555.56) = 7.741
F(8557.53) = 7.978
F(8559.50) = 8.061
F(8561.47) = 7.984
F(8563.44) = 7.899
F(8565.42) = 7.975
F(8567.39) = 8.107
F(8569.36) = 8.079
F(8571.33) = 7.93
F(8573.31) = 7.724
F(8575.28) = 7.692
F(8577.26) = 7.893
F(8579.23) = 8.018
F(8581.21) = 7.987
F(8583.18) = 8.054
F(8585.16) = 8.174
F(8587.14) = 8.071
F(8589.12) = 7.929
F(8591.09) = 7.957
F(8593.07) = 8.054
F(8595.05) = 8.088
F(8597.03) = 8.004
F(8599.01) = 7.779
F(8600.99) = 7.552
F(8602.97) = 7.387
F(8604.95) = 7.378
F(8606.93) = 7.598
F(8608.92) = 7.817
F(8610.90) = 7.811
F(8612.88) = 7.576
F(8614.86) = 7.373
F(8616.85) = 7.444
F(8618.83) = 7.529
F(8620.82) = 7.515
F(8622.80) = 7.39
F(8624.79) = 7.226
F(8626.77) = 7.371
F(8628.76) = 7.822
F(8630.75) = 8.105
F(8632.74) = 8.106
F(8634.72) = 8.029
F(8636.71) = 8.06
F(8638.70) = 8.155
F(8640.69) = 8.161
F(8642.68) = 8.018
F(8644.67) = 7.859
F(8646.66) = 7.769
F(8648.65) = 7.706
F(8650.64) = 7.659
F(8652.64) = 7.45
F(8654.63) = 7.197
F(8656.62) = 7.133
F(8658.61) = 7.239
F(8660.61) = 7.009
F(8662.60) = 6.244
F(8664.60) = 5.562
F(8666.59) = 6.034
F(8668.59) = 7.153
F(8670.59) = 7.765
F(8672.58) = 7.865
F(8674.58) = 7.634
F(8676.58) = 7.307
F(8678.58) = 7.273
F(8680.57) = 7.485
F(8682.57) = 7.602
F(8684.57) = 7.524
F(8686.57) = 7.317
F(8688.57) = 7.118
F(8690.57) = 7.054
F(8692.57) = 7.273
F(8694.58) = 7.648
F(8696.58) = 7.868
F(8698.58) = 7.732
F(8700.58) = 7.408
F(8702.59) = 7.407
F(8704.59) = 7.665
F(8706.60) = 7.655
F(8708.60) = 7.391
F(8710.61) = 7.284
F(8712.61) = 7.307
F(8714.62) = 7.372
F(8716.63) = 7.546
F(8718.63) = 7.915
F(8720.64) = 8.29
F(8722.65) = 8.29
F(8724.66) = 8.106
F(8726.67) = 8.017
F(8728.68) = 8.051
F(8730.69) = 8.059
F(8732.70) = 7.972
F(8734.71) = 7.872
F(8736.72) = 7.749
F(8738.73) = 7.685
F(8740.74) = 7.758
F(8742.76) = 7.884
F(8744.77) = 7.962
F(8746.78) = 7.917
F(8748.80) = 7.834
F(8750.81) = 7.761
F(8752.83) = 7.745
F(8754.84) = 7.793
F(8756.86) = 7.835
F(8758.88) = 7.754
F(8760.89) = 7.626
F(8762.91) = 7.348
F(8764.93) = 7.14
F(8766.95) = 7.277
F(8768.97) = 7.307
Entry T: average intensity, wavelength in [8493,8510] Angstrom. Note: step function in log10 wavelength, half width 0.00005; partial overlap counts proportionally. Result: 7.61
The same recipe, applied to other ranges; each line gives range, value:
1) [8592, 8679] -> 7.53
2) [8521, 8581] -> 7.43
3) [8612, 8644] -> 7.74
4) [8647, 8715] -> 7.31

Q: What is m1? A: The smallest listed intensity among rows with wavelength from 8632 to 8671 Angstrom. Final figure 5.562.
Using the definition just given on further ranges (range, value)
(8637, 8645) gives 7.859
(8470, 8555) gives 5.107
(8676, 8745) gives 7.054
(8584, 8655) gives 7.197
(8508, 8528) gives 7.448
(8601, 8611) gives 7.378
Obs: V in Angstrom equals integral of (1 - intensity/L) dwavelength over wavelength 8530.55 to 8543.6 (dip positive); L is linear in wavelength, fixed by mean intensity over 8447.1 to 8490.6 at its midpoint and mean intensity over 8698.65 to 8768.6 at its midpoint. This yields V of 1.8 Angstrom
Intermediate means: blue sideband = 8.04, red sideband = 7.72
